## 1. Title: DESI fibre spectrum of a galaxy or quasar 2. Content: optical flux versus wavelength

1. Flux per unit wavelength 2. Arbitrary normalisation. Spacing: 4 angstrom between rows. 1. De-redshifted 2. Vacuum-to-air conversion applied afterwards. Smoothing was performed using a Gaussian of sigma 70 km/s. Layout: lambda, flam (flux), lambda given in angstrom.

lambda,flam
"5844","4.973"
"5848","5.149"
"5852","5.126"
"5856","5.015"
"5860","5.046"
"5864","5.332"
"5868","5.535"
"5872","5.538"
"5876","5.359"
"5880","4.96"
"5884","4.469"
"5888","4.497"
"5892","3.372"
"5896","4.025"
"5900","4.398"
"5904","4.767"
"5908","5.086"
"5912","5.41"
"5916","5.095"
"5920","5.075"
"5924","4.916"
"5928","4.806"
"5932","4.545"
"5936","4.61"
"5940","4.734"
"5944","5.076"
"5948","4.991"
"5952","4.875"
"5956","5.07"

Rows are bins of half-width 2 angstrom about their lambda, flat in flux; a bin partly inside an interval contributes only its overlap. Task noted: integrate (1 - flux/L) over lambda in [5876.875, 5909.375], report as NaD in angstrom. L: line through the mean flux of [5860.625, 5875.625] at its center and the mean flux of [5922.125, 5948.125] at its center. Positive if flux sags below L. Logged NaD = 4.5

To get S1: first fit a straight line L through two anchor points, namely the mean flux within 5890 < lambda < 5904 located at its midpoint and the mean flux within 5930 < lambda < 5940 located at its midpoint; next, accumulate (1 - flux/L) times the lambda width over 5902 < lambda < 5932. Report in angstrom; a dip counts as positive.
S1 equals -4.5 angstrom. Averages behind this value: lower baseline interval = 4.05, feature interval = 4.99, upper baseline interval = 4.61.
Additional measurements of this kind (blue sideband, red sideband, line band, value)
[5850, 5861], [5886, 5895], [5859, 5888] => -4.20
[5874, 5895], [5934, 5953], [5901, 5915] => -1.18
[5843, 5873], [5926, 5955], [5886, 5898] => 2.58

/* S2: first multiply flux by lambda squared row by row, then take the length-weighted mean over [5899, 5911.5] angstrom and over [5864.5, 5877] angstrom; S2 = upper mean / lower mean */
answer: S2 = 0.90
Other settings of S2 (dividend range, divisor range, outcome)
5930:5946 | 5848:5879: 0.92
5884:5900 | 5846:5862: 0.81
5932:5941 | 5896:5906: 1.05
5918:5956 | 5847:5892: 0.99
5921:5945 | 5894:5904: 1.12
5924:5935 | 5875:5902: 1.08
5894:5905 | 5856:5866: 0.86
